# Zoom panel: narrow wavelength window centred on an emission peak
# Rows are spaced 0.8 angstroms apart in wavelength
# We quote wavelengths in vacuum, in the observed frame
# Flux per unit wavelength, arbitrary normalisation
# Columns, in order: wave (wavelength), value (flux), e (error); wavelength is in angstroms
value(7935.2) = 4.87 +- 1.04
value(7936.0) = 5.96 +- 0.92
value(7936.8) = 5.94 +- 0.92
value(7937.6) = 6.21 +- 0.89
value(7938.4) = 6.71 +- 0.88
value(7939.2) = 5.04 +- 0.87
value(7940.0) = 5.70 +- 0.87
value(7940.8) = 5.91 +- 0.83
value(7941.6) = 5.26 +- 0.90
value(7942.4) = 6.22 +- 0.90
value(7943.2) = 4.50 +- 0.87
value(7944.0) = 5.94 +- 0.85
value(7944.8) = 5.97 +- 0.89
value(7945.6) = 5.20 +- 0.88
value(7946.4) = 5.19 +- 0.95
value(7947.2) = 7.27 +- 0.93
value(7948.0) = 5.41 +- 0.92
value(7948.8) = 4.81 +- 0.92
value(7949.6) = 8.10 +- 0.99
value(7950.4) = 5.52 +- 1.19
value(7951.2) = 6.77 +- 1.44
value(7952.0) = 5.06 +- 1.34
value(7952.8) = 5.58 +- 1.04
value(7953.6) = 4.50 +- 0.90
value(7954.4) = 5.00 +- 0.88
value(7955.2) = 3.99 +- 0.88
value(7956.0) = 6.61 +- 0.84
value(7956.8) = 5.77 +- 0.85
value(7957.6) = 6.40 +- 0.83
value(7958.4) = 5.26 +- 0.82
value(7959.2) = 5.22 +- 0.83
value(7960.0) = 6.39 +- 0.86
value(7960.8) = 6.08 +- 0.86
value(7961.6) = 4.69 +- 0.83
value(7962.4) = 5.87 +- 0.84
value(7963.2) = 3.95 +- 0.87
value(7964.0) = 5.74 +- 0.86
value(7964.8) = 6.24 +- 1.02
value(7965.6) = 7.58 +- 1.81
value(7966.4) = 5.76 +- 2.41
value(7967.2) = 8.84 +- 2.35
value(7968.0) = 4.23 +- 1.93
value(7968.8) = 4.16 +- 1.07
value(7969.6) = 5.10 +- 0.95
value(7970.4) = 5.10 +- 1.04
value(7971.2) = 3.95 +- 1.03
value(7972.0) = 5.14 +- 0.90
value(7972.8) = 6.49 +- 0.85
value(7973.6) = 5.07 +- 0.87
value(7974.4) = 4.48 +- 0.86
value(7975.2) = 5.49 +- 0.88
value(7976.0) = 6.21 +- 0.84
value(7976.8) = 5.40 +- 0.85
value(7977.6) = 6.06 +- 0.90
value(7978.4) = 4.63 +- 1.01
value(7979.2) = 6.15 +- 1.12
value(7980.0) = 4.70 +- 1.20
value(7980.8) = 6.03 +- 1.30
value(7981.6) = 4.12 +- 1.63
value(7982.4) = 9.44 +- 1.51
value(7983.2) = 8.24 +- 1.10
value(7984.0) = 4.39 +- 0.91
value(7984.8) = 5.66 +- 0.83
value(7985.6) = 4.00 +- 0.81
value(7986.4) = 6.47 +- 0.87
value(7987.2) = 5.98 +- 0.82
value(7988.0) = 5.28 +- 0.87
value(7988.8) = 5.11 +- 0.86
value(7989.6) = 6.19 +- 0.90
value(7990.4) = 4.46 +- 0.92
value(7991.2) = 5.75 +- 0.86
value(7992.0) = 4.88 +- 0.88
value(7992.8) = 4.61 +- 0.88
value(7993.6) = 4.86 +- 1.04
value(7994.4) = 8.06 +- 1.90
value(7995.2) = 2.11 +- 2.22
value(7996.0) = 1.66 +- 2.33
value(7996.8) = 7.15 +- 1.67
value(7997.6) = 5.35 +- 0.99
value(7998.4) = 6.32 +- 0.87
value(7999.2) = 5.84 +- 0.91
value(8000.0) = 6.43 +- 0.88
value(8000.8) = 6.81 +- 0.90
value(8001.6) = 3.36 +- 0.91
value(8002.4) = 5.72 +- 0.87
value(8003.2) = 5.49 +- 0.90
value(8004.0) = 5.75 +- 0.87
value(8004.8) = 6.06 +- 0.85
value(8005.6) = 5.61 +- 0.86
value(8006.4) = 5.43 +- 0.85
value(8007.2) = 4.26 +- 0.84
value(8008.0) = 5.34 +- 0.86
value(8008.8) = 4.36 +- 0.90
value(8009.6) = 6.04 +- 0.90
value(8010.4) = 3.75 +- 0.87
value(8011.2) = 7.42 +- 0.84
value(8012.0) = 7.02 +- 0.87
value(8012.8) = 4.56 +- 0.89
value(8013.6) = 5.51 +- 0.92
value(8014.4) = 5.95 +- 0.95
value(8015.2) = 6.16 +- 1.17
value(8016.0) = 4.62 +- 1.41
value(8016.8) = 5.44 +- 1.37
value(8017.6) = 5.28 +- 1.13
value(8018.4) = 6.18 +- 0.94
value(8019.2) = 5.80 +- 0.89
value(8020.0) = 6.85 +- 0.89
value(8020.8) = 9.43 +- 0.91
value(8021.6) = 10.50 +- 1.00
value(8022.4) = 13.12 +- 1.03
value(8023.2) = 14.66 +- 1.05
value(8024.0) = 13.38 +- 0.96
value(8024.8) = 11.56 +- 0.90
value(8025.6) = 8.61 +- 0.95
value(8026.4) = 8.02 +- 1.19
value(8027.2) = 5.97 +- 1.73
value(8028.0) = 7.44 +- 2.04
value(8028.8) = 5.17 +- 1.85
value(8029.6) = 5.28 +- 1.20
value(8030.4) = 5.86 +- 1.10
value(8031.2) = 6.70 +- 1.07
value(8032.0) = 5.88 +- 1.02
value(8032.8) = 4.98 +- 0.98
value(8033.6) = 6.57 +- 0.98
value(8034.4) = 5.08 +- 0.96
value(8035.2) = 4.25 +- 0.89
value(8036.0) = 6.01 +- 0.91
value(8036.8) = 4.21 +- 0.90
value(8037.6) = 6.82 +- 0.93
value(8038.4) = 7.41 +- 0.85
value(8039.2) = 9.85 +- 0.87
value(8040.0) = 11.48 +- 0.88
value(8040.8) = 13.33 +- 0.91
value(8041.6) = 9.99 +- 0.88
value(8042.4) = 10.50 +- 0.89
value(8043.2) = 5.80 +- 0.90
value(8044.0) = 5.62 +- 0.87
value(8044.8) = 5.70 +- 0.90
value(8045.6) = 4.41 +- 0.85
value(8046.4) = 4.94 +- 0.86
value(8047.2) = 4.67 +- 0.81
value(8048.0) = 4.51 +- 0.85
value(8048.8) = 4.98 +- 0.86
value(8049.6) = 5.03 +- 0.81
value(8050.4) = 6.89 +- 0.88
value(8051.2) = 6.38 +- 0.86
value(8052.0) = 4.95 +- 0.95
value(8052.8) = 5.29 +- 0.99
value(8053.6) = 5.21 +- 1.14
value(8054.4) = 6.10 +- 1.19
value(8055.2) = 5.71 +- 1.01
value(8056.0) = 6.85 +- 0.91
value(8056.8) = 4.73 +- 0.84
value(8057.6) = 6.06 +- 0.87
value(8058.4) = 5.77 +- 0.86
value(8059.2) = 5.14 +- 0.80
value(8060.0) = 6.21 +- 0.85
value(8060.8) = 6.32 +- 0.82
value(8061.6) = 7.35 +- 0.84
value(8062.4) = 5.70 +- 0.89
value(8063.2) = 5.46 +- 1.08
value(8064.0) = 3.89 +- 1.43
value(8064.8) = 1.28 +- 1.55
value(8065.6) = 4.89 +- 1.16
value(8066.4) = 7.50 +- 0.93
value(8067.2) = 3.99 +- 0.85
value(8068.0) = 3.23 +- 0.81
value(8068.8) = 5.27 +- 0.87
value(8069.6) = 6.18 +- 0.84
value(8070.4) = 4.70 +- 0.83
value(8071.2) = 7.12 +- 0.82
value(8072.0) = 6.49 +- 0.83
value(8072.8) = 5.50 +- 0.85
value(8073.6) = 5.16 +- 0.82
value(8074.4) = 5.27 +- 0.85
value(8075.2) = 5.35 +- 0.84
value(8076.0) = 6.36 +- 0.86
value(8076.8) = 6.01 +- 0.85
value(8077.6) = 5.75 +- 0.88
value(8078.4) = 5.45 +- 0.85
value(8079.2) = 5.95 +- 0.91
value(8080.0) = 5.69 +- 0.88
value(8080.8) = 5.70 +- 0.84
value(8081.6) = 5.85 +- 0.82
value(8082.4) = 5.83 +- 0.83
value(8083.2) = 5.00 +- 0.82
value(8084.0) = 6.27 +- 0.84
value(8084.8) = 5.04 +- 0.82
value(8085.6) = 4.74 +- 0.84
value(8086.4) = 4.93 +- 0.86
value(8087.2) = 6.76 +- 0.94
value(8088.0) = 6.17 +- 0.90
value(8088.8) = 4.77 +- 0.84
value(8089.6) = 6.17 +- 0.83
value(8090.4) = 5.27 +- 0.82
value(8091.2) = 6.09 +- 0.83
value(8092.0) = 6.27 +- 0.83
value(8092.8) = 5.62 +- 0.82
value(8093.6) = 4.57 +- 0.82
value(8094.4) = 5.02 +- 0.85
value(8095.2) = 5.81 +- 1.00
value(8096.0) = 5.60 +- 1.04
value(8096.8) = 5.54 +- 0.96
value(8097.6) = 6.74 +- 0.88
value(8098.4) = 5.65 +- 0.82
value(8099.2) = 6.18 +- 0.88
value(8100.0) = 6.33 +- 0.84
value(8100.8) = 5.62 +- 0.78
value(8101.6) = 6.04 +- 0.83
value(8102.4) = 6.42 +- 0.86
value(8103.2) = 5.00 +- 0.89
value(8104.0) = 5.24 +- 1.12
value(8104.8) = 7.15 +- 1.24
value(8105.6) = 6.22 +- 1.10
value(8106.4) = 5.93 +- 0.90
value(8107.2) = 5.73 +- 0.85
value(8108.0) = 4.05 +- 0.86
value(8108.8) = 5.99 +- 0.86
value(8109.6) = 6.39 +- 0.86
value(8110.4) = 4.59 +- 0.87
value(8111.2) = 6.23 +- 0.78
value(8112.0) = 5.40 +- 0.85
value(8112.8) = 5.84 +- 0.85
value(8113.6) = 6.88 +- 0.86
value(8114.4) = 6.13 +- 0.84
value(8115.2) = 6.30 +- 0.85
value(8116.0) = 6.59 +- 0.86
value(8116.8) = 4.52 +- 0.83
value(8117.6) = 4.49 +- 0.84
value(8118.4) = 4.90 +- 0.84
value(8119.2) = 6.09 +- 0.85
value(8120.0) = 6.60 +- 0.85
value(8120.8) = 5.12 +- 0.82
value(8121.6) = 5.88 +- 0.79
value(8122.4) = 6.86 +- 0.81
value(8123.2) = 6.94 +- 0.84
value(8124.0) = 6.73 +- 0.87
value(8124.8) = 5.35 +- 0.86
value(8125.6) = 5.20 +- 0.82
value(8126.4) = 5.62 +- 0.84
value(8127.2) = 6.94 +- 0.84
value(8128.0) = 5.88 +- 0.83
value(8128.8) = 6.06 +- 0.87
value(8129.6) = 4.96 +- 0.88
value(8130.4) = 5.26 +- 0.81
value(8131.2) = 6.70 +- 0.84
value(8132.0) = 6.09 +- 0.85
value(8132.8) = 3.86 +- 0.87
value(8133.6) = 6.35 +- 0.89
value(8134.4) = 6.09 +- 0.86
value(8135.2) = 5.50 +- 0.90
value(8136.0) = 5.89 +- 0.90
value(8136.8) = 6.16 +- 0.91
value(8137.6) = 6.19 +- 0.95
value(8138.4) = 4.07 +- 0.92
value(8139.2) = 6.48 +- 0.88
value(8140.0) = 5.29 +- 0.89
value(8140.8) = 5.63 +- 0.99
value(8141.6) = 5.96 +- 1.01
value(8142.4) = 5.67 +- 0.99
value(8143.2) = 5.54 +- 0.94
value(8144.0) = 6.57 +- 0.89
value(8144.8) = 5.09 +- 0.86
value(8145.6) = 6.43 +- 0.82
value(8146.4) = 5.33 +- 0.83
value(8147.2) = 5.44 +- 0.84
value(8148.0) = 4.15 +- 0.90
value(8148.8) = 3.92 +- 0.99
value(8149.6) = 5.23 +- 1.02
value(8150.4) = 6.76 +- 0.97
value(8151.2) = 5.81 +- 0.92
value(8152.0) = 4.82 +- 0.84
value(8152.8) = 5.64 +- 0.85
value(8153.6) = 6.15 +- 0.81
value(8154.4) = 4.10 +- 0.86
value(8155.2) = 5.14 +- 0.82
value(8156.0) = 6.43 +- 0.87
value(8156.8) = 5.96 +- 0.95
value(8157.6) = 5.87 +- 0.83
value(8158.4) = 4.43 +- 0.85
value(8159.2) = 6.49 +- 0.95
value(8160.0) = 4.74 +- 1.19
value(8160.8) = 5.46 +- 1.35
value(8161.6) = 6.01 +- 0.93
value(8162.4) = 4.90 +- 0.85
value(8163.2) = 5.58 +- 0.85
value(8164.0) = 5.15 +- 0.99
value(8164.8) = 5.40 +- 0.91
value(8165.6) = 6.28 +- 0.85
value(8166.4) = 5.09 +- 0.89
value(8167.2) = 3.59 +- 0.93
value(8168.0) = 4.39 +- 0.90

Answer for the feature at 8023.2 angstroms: [S II] 6716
